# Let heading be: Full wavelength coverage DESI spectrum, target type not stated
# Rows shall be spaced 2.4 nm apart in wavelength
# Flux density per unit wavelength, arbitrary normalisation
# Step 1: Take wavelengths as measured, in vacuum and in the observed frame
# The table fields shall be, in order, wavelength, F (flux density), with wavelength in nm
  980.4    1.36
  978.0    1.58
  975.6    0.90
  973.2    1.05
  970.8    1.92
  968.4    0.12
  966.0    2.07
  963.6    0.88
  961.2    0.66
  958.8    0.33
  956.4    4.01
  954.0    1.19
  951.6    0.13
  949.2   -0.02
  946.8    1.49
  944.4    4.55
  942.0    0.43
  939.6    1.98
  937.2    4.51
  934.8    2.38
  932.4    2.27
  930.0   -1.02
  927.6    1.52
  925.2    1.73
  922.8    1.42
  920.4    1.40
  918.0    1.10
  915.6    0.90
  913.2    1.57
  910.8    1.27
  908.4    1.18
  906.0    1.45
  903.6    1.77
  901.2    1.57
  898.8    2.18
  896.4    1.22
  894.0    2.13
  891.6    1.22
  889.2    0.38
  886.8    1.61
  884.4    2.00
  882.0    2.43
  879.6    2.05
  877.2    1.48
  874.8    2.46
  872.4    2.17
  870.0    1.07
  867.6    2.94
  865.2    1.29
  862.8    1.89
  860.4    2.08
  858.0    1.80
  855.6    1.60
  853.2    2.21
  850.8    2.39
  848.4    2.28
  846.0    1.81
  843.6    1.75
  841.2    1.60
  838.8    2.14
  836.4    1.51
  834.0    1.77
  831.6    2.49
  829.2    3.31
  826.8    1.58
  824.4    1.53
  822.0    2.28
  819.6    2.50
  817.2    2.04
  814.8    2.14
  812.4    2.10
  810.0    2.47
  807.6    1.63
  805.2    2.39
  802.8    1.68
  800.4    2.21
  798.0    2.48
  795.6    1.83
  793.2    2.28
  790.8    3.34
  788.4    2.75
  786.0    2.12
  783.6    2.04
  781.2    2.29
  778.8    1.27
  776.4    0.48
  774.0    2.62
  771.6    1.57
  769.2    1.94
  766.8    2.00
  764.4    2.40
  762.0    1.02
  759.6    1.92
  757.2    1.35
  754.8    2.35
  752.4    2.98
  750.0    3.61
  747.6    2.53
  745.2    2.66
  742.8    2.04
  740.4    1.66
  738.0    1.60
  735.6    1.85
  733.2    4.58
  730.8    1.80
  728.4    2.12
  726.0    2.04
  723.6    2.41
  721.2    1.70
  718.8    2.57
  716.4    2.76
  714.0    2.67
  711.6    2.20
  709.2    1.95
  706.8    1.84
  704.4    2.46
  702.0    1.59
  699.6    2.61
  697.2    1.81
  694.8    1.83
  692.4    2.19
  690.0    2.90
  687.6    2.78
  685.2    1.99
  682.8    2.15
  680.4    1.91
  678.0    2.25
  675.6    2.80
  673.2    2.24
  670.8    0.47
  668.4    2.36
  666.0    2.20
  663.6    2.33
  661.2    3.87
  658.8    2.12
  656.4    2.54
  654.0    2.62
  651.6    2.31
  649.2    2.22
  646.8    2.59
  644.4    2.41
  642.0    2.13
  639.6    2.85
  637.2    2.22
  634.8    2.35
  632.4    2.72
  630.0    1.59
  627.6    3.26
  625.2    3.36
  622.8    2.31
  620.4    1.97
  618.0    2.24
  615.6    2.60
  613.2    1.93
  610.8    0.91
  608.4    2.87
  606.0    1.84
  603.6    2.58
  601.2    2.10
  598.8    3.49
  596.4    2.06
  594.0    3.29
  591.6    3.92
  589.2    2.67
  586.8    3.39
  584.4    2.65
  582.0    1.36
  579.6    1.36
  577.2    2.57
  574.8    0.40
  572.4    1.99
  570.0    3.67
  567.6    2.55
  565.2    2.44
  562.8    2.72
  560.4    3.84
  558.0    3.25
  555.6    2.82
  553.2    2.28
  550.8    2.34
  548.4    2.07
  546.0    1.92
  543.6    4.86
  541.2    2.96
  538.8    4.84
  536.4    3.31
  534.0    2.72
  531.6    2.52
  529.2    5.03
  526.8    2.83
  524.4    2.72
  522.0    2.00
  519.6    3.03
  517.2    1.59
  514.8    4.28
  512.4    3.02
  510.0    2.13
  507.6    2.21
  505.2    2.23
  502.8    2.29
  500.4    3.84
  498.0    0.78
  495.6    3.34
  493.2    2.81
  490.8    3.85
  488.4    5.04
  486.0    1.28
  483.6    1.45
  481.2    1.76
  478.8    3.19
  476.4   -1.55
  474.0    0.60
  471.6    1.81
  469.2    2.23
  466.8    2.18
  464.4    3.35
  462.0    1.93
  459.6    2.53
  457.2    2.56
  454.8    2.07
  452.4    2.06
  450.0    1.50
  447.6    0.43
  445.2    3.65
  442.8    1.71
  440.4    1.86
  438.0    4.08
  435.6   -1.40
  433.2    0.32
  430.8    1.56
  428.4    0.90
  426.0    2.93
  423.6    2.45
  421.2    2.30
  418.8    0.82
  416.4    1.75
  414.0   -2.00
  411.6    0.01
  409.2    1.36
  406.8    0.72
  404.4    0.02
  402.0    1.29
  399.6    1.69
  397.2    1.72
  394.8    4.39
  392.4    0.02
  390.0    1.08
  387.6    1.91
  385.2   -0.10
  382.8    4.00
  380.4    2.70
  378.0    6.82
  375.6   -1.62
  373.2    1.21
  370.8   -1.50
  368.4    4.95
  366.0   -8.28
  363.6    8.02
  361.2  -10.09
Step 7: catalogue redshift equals 0.12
